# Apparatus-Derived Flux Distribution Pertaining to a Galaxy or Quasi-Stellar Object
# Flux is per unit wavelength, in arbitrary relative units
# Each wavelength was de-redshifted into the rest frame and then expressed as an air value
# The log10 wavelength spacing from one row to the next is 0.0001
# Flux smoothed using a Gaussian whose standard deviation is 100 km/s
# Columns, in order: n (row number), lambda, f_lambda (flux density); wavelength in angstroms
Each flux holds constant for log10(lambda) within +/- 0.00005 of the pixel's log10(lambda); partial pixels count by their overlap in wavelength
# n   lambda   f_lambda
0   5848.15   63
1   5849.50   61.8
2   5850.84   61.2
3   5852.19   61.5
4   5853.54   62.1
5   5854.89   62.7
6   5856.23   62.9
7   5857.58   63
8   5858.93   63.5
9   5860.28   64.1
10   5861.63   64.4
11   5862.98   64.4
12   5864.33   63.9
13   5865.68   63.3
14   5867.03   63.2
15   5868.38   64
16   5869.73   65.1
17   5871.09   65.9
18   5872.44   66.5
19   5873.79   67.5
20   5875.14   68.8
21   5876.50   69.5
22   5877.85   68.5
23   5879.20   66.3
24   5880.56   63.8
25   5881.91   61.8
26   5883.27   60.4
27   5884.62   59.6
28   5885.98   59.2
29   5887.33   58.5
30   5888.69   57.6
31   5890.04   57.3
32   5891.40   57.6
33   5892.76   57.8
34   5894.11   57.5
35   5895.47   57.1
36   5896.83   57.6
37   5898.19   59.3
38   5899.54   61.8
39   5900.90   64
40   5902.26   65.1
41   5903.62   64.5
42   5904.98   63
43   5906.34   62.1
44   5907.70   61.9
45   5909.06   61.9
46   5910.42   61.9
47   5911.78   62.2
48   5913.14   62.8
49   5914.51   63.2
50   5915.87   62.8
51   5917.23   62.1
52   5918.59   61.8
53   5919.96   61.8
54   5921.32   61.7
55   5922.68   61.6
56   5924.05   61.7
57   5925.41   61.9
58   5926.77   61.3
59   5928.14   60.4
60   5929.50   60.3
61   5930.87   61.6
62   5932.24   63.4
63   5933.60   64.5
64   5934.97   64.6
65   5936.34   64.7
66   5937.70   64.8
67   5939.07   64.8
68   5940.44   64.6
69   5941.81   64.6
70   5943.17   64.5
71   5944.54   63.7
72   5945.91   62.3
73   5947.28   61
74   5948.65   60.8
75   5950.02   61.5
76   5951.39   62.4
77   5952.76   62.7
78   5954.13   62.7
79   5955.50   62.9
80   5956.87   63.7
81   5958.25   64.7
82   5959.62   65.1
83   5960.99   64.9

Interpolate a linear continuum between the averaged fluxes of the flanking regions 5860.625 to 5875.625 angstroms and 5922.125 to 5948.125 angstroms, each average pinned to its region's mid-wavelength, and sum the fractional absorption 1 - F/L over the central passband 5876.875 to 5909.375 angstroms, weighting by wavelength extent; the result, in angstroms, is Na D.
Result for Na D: 1.6 angstroms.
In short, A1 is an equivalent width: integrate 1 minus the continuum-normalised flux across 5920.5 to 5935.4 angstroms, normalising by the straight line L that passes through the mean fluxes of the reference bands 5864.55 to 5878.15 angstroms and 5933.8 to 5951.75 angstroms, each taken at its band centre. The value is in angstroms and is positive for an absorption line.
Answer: 0.5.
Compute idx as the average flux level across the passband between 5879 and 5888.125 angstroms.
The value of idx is 61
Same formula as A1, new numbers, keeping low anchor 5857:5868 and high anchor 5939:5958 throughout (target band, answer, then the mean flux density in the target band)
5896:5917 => 0.37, 62.2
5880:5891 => 0.67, 59.7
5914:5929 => 0.33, 61.8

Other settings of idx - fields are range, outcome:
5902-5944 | 62.8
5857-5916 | 62.6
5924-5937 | 62.5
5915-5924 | 62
